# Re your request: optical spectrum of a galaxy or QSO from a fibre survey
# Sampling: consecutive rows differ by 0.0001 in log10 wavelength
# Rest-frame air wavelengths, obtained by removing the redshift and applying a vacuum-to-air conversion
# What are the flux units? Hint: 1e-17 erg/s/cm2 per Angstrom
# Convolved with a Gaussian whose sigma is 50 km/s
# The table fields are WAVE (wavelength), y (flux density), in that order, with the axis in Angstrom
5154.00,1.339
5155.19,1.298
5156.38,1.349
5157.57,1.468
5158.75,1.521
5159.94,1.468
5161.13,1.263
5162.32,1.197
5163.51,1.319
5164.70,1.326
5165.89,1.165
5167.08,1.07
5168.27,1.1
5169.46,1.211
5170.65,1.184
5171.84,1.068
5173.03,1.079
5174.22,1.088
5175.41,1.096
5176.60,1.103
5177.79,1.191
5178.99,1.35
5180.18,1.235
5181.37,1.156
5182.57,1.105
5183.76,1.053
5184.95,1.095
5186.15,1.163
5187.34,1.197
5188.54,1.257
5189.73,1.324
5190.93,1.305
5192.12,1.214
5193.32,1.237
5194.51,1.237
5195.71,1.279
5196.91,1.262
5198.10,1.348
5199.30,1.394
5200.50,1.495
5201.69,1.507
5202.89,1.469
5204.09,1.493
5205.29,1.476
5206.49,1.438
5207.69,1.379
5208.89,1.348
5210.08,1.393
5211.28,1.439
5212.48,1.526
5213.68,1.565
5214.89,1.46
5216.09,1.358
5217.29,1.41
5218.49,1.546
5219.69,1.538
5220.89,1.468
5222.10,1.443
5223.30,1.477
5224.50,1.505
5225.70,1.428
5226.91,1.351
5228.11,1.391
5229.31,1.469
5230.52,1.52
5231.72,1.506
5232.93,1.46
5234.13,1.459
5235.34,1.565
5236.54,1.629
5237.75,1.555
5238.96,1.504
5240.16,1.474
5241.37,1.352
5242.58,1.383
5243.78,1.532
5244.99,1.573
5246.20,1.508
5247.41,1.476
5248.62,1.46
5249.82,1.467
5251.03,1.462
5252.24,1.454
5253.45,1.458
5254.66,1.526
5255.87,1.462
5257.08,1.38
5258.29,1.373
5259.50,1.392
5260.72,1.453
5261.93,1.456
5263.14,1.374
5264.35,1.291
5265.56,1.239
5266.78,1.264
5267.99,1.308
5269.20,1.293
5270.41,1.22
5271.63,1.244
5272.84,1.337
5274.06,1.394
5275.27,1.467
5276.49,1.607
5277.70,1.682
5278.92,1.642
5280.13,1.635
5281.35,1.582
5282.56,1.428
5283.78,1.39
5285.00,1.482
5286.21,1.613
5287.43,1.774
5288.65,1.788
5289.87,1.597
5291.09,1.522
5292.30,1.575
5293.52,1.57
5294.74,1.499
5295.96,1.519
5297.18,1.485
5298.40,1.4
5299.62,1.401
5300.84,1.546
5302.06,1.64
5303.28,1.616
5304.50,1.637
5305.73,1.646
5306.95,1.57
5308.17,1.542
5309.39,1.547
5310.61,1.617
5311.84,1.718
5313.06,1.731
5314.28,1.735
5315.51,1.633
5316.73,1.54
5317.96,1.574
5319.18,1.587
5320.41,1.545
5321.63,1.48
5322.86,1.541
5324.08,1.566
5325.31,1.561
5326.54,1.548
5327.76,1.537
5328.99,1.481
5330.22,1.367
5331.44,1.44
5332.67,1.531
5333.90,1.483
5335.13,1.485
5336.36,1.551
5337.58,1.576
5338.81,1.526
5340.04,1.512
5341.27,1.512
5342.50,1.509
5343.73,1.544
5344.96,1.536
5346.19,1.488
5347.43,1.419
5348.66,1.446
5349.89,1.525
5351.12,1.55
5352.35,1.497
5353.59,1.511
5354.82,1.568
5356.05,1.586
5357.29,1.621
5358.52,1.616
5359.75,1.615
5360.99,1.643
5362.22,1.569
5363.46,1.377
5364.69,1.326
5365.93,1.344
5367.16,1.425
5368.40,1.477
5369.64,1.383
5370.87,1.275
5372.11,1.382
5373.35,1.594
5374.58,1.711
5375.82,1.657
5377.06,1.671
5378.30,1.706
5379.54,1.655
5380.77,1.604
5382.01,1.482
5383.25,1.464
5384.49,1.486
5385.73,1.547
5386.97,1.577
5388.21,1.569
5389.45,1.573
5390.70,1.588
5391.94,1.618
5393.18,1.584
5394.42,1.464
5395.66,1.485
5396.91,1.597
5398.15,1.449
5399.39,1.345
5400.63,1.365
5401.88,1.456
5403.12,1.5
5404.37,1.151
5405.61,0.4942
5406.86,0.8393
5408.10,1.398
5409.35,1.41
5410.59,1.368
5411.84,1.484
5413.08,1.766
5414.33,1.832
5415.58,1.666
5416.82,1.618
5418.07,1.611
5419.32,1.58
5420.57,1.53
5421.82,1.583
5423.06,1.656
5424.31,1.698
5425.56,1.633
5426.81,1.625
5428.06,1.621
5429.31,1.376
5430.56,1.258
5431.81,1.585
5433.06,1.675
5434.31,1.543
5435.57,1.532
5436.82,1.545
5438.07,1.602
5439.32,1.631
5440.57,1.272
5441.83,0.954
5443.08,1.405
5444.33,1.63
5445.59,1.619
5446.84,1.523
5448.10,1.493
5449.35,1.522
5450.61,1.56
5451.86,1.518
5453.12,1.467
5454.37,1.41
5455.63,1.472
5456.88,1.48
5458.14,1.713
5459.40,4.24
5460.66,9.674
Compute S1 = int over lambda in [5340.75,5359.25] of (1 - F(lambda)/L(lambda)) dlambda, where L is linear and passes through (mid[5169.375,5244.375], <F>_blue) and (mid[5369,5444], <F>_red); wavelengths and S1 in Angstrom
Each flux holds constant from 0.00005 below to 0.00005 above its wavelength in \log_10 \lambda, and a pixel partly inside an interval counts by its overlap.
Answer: -0.9 Angstrom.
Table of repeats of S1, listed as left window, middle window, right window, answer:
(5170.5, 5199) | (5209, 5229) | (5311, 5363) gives -2.82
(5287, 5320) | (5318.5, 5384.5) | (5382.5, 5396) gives 1.81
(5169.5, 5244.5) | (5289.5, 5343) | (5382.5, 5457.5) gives -4.66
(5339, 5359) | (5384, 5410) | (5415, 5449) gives 2.17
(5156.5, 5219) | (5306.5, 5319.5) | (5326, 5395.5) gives -1.40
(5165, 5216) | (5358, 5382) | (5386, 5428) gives -1.19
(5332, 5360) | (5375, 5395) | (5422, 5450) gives -0.71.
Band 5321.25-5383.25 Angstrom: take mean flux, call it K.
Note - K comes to 1.52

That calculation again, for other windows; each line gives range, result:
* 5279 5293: 1.58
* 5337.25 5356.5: 1.52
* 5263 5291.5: 1.47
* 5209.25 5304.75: 1.48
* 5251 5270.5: 1.38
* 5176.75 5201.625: 1.25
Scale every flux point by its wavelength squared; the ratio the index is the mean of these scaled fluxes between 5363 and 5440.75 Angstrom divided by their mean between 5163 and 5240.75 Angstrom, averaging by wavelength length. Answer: 1.2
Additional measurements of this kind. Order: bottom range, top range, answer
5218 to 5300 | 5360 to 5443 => 1.07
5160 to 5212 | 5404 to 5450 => 1.29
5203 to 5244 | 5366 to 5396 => 1.11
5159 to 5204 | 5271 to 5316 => 1.32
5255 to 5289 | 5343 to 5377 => 1.08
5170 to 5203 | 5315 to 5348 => 1.31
